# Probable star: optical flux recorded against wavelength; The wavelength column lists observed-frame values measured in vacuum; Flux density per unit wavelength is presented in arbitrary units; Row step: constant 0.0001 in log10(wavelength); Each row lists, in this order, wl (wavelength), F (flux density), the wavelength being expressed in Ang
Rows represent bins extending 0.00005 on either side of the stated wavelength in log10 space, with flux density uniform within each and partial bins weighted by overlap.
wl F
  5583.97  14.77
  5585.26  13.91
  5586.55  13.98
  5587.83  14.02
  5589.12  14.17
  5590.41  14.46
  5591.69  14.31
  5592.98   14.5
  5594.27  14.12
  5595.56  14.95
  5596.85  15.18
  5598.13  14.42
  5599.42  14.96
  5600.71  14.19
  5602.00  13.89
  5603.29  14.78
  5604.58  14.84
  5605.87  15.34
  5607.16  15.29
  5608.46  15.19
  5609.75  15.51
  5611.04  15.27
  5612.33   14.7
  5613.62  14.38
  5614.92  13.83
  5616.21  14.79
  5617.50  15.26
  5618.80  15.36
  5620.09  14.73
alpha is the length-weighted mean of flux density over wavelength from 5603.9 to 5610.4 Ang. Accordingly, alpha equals 15.2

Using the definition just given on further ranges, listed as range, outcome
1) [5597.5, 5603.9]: 14.4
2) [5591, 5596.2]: 14.5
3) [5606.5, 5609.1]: 15.2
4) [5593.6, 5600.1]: 14.7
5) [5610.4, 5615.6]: 14.5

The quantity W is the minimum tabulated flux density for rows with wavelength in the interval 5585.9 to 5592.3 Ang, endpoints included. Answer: 13.98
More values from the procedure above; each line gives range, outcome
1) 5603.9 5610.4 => 14.84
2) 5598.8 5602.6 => 13.89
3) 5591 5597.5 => 14.12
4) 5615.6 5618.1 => 14.79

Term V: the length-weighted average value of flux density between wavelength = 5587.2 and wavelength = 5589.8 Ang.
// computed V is 14.1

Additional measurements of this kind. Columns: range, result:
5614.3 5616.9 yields 14.4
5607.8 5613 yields 15.2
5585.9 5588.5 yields 14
